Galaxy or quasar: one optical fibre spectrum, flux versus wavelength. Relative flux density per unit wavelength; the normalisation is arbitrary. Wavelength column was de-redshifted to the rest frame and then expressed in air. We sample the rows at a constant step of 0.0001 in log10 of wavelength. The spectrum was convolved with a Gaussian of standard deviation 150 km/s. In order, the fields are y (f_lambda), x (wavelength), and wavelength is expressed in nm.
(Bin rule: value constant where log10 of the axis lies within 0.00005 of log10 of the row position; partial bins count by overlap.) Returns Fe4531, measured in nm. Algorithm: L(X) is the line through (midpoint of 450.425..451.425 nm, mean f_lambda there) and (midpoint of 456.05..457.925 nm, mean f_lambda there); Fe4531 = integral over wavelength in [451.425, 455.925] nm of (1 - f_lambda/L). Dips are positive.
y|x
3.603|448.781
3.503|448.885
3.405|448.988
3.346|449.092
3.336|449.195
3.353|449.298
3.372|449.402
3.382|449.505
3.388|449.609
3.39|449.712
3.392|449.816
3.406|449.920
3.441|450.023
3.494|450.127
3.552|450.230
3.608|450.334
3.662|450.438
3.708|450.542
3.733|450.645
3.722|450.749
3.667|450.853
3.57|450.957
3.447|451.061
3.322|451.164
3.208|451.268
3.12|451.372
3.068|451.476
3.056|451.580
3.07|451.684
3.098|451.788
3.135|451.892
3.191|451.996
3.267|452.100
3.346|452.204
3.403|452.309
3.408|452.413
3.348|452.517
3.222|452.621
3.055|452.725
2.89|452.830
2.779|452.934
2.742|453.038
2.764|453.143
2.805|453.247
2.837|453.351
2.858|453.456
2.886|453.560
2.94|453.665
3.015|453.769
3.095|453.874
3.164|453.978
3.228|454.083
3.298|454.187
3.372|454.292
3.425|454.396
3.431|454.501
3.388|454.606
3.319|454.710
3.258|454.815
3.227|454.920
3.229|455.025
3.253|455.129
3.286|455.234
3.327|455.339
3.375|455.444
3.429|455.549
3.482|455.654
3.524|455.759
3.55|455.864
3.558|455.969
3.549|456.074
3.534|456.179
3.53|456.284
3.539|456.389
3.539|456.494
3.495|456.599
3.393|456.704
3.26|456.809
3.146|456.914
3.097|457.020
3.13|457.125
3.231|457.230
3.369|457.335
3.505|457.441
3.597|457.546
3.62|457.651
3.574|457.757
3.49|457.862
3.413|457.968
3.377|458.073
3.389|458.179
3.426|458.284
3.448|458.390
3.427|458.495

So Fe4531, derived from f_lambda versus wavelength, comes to 0.37 nm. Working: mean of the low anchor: 3.51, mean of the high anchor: 3.42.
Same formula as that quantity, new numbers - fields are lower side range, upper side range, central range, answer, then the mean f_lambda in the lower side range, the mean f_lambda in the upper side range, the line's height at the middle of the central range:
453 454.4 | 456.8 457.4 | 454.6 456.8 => -0.20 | 3.02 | 3.2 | 3.13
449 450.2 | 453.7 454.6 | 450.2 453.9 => 0.13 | 3.4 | 3.25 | 3.32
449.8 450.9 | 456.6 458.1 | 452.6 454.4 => 0.25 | 3.59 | 3.38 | 3.49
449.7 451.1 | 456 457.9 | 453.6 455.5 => 0.12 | 3.56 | 3.42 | 3.47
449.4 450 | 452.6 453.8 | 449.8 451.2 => -0.12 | 3.39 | 2.89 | 3.28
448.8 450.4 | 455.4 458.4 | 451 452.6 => 0.09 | 3.43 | 3.43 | 3.43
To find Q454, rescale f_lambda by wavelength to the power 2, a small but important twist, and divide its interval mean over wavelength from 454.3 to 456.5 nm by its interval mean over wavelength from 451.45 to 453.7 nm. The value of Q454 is 1.1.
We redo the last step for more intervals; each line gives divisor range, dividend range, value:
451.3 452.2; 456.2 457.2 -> 1.09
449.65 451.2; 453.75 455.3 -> 0.94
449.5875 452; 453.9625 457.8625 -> 1.02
